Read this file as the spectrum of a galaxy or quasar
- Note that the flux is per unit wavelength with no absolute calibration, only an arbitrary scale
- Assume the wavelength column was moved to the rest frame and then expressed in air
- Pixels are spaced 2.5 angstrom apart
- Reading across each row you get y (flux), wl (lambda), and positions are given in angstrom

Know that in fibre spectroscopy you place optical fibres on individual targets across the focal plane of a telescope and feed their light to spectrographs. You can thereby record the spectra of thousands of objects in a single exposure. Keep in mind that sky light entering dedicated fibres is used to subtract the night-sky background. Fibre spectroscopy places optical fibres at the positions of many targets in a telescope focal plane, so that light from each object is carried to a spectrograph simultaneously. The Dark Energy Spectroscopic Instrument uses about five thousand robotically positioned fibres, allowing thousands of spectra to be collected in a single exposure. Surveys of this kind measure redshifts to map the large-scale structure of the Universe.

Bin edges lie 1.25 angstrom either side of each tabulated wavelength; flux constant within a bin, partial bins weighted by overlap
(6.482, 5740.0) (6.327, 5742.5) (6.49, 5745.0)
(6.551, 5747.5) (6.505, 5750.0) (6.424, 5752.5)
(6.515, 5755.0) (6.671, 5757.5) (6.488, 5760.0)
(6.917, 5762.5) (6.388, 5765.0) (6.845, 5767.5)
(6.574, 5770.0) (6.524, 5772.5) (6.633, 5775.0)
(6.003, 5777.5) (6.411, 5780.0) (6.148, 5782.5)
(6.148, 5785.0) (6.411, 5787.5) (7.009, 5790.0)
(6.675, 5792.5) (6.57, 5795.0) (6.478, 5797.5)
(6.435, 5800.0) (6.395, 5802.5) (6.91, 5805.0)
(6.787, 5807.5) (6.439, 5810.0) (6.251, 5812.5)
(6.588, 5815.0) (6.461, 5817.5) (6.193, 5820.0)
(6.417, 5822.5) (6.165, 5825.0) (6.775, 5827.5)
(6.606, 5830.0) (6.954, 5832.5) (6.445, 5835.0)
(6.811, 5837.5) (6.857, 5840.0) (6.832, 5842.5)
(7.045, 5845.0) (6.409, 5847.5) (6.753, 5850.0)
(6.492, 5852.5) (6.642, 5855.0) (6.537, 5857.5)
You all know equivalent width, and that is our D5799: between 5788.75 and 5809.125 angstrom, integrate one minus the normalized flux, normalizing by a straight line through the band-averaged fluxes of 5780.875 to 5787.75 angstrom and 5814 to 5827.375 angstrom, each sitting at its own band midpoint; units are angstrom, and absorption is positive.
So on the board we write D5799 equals -1.2 angstrom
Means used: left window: 6.22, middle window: 6.65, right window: 6.4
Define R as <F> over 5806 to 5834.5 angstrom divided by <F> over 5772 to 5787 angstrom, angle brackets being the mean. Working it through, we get 1.0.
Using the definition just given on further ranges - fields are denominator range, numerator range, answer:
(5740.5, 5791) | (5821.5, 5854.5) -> 1.03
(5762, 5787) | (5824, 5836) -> 1.02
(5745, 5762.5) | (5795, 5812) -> 1.00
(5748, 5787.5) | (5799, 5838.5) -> 1.01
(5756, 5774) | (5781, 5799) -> 0.98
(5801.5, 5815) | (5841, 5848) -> 1.04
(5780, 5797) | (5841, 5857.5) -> 1.03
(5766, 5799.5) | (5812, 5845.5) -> 1.02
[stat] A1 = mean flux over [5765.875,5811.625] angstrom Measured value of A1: 6.52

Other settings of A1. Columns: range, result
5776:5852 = 6.55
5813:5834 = 6.51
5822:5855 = 6.66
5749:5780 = 6.54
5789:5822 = 6.55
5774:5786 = 6.26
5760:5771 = 6.66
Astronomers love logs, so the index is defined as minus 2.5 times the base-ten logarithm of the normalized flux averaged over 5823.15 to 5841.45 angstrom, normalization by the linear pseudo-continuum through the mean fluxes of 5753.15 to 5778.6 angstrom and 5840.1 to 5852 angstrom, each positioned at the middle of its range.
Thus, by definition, 0.01 mag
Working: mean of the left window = 6.56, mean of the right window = 6.75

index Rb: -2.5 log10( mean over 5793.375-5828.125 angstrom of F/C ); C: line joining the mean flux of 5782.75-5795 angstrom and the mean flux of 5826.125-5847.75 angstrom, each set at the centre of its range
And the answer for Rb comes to 0.024 mag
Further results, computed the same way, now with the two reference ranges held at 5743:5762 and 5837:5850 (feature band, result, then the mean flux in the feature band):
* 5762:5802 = 0.02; 6.5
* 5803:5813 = 0.01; 6.61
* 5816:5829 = 0.05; 6.41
